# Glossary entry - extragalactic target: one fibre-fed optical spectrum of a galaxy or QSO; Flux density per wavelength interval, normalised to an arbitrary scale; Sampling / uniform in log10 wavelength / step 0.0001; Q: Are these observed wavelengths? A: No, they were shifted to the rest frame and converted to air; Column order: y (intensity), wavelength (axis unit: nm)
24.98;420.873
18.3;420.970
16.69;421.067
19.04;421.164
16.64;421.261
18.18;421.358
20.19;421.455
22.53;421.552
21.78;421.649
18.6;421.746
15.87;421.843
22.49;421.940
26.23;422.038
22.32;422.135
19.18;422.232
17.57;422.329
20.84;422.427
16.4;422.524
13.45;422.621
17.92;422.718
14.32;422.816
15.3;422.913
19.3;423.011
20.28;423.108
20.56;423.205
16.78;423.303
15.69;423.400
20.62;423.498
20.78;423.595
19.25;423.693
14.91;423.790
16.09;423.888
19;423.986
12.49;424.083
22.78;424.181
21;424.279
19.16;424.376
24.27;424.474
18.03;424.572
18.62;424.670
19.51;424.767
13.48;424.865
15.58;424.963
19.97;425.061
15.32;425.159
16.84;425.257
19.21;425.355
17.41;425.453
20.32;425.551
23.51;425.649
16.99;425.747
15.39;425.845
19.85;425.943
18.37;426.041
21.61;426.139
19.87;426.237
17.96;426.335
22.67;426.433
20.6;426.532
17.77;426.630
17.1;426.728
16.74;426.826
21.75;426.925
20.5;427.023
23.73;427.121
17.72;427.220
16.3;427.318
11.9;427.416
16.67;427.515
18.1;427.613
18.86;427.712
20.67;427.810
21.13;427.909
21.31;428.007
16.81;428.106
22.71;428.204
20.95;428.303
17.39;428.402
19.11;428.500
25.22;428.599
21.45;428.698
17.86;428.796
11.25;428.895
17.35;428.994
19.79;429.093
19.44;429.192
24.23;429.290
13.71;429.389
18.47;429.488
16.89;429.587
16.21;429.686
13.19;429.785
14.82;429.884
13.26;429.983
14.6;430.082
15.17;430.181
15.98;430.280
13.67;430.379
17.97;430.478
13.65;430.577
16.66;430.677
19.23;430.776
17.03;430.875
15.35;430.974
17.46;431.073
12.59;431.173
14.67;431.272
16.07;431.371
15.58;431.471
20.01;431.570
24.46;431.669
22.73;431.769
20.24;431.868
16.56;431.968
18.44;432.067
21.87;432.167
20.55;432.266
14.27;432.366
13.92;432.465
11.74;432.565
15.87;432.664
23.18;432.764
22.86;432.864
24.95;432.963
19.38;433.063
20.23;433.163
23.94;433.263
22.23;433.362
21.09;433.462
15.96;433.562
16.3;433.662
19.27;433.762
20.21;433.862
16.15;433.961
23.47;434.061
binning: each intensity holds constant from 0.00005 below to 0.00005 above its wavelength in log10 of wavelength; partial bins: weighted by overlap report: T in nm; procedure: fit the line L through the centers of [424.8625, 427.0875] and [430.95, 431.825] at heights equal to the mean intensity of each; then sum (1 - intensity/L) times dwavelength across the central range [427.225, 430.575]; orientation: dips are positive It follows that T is 0.12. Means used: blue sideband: 18.8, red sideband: 17.7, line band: 17.6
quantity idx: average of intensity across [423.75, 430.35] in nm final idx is 18.3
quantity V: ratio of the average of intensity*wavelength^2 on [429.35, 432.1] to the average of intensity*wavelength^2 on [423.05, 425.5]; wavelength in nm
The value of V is 0.93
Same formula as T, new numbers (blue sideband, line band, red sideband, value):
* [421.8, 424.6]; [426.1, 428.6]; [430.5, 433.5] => -0.09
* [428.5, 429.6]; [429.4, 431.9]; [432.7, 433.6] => 0.41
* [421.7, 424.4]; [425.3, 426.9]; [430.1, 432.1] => -0.10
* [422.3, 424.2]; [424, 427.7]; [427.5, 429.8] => -0.09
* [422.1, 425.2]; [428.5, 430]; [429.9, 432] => -0.05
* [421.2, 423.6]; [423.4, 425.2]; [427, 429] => 0.06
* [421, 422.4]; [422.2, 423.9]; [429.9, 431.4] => 0.12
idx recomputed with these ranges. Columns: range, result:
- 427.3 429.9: 18.3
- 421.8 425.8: 18.5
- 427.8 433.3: 18.1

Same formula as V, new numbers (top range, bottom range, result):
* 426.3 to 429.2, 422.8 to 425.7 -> 1.05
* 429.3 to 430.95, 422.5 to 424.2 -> 0.94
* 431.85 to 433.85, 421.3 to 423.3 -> 1.05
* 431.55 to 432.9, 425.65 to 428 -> 1.03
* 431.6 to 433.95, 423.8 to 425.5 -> 1.12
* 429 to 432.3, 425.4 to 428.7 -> 0.91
